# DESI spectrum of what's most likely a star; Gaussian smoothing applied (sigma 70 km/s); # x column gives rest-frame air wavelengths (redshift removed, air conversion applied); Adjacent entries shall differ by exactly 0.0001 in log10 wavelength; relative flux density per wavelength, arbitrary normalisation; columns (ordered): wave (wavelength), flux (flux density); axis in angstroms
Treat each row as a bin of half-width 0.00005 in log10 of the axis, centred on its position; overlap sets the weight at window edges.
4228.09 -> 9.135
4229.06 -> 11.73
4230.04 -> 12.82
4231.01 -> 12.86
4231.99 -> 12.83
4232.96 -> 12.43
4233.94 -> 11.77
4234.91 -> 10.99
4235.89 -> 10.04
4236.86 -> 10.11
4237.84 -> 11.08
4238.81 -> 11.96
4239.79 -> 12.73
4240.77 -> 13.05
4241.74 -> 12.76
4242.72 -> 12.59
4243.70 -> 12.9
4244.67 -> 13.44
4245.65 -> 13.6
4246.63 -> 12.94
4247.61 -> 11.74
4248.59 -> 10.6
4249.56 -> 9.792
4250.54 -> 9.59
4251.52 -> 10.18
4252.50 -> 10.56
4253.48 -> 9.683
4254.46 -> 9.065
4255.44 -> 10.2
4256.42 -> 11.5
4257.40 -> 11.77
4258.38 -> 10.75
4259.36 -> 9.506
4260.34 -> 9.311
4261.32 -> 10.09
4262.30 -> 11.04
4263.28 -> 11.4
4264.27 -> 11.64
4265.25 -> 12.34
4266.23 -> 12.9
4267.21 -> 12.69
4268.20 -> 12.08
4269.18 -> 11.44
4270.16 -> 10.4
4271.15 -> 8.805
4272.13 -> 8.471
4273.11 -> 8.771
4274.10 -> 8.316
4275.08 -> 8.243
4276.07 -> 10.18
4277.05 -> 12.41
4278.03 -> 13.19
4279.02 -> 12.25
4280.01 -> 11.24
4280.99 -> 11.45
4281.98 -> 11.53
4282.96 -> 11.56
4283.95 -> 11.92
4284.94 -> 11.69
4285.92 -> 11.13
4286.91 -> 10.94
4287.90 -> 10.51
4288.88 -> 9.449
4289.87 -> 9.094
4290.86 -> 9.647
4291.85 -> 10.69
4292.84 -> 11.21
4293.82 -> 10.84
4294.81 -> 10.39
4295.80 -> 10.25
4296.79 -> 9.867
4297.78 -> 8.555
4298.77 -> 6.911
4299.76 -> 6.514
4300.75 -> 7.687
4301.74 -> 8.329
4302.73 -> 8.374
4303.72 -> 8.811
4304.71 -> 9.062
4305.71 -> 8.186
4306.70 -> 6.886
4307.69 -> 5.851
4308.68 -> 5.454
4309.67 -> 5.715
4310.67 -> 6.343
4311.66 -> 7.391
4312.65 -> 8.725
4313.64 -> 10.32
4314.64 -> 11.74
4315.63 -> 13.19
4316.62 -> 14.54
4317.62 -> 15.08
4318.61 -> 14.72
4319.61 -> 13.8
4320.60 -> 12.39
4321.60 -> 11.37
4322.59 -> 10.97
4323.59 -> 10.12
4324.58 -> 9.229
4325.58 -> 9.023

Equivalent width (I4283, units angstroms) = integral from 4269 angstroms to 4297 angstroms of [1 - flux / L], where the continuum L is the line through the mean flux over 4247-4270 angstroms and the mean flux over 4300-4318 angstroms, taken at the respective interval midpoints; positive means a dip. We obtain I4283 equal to -1.8 angstroms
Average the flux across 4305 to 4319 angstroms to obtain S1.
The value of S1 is 9.54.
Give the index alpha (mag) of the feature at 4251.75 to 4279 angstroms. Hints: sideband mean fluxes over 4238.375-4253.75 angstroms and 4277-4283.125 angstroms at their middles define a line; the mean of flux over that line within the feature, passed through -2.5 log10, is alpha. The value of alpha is 0.119 mag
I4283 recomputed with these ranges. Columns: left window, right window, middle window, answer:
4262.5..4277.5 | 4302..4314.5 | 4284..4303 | -1.6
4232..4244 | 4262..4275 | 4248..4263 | 1.3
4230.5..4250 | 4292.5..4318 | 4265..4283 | -0.8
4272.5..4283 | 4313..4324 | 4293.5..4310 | 5.2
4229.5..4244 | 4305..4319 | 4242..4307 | 2.1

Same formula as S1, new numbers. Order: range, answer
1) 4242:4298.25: 10.9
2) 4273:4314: 9.43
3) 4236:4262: 11.2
